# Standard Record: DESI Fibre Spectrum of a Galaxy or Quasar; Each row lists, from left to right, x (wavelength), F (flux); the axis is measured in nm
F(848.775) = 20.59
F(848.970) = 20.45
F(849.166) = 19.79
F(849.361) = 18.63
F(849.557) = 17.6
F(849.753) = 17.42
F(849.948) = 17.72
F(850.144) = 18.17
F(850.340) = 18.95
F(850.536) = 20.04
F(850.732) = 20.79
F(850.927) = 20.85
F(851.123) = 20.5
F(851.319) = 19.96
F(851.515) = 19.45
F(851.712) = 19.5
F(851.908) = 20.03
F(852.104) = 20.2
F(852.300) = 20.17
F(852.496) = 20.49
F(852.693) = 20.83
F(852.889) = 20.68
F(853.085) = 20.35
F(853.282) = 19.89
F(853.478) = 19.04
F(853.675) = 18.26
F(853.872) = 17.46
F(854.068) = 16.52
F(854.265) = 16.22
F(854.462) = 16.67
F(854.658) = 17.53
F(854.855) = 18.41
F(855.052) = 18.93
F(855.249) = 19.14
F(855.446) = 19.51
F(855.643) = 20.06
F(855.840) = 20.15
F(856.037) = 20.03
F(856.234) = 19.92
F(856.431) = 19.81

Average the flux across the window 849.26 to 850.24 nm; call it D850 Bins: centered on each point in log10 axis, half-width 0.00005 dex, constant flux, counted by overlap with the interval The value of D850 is 17.9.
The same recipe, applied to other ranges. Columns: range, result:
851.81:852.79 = 20.3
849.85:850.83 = 19.1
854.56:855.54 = 18.7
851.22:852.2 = 19.8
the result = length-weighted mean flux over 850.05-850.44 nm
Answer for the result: 18.6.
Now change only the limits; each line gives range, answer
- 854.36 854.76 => 17.1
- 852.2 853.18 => 20.5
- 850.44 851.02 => 20.6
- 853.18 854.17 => 18.2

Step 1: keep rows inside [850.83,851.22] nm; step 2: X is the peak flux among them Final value 20.85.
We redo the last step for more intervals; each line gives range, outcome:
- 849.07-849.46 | 19.79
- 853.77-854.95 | 18.41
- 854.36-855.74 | 20.06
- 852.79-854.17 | 20.68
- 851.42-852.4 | 20.2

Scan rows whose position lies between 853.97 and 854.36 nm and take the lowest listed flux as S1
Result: 16.22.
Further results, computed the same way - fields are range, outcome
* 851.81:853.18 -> 20.03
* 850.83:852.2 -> 19.45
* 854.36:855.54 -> 16.67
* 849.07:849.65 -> 17.6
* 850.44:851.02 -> 20.04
